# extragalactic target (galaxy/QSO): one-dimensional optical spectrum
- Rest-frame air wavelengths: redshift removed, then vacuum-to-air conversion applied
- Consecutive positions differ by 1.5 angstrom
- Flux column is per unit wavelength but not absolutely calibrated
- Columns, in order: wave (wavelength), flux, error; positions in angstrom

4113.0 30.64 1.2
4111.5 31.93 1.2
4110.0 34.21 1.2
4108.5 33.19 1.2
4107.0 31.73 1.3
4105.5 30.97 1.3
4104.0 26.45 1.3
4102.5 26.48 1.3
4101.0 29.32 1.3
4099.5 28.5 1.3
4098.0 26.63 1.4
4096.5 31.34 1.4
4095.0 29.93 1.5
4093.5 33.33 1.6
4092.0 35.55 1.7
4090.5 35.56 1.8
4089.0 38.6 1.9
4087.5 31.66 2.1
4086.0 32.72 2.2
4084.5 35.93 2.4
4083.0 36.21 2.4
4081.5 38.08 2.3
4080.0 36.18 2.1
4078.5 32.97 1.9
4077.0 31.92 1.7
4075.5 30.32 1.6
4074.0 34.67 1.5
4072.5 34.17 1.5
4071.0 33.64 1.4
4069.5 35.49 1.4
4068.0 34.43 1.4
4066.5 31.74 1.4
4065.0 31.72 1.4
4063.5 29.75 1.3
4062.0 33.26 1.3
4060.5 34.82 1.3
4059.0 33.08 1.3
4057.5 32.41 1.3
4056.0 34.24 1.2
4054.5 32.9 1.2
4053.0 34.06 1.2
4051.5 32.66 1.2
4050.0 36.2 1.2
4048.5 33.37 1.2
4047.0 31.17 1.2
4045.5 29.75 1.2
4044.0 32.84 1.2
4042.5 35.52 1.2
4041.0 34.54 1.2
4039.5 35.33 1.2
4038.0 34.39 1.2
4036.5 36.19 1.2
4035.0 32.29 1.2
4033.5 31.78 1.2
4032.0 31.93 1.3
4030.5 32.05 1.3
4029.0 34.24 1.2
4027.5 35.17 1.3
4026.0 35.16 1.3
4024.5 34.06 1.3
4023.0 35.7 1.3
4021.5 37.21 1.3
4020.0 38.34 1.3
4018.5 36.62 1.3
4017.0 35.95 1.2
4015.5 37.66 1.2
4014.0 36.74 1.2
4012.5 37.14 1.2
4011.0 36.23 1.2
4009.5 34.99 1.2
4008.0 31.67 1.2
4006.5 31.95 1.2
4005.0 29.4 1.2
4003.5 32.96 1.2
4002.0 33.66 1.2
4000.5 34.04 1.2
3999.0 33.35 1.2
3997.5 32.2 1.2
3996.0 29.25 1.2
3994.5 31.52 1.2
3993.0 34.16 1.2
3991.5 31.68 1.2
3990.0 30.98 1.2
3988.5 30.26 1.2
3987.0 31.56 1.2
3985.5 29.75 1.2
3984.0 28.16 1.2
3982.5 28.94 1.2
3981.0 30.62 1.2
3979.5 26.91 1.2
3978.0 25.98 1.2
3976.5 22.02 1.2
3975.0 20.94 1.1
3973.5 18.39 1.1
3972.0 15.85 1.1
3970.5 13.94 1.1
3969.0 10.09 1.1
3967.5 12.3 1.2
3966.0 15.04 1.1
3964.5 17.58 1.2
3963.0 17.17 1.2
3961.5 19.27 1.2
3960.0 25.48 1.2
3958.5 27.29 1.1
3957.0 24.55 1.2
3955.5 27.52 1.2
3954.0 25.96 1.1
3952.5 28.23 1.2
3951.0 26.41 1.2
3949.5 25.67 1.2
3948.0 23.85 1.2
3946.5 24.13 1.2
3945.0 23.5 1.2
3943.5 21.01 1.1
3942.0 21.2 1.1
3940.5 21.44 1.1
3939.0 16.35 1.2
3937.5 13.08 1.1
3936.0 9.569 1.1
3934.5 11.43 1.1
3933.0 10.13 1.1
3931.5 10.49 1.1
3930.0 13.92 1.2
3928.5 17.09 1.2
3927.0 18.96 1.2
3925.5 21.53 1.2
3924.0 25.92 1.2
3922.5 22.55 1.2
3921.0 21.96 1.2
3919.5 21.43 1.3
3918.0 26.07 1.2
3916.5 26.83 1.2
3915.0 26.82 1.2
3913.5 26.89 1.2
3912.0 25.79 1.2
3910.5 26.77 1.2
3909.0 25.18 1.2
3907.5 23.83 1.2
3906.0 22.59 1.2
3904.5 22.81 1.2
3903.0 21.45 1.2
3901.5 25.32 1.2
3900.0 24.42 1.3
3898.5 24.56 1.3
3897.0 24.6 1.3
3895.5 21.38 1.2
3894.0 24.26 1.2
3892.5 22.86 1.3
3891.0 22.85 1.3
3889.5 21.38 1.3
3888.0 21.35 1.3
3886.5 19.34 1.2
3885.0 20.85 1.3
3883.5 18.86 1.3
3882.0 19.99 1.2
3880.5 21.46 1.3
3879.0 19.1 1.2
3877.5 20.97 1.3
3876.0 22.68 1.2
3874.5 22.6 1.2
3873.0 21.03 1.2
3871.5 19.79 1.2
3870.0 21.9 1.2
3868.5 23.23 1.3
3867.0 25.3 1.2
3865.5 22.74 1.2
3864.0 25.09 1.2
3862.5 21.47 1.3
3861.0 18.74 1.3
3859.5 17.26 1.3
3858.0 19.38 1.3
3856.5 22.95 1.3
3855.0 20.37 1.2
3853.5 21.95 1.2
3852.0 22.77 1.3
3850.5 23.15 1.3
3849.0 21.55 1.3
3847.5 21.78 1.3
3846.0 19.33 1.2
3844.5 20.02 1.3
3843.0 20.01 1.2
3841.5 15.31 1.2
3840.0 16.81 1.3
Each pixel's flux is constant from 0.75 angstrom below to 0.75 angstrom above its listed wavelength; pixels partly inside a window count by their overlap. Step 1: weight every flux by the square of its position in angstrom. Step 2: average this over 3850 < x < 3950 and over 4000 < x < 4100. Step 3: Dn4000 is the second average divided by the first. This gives 1.70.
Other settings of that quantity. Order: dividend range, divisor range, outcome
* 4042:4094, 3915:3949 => 1.86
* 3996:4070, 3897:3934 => 1.62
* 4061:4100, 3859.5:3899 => 1.69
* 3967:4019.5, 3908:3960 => 1.38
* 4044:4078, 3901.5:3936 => 1.67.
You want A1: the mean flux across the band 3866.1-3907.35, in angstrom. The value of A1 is 22.1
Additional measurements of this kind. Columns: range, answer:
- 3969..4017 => 29.6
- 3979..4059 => 33.3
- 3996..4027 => 34.6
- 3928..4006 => 23.4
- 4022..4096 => 33.8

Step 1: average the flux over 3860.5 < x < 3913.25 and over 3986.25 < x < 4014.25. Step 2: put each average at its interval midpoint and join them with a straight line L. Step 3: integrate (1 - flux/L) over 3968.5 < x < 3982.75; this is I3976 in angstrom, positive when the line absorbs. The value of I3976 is 4.3 angstrom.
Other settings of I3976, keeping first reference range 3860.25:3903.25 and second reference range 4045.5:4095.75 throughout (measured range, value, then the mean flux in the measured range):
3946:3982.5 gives 6.8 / 22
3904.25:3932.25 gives 2.0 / 22.5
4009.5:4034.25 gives -3.8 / 35.4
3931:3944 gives 5.4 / 14.9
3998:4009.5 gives -1.2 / 32.6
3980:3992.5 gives -0.8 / 30.3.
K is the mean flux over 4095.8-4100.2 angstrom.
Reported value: 28.8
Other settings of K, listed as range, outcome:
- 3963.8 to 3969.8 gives 13.7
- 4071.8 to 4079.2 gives 32.8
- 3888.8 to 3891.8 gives 22.1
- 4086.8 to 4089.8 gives 35.2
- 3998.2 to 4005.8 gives 32.7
